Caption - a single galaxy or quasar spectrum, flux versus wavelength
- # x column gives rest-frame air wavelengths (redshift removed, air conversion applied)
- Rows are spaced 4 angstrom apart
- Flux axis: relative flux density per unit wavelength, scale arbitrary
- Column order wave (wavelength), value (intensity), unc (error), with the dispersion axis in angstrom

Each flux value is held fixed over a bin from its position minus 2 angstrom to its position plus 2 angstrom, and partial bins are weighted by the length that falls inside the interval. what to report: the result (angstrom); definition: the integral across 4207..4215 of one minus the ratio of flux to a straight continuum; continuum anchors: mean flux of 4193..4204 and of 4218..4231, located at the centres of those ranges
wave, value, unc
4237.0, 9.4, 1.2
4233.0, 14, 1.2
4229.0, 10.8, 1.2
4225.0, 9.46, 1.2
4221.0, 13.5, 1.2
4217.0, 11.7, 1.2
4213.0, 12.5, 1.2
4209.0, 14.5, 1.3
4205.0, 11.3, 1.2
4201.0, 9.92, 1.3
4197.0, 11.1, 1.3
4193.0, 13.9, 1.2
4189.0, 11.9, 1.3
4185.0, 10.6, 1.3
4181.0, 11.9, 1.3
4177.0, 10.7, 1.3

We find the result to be -1.6 angstrom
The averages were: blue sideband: 11.2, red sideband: 11.3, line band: 13.5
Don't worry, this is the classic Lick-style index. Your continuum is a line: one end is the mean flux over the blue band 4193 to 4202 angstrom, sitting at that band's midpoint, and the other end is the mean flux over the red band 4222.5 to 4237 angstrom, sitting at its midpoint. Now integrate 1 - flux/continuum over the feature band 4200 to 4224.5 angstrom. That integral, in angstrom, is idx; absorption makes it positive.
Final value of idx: -1.9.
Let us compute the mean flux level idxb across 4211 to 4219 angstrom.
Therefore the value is 12.1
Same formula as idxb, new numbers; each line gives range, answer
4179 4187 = 11.2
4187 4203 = 11.7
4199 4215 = 12.1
